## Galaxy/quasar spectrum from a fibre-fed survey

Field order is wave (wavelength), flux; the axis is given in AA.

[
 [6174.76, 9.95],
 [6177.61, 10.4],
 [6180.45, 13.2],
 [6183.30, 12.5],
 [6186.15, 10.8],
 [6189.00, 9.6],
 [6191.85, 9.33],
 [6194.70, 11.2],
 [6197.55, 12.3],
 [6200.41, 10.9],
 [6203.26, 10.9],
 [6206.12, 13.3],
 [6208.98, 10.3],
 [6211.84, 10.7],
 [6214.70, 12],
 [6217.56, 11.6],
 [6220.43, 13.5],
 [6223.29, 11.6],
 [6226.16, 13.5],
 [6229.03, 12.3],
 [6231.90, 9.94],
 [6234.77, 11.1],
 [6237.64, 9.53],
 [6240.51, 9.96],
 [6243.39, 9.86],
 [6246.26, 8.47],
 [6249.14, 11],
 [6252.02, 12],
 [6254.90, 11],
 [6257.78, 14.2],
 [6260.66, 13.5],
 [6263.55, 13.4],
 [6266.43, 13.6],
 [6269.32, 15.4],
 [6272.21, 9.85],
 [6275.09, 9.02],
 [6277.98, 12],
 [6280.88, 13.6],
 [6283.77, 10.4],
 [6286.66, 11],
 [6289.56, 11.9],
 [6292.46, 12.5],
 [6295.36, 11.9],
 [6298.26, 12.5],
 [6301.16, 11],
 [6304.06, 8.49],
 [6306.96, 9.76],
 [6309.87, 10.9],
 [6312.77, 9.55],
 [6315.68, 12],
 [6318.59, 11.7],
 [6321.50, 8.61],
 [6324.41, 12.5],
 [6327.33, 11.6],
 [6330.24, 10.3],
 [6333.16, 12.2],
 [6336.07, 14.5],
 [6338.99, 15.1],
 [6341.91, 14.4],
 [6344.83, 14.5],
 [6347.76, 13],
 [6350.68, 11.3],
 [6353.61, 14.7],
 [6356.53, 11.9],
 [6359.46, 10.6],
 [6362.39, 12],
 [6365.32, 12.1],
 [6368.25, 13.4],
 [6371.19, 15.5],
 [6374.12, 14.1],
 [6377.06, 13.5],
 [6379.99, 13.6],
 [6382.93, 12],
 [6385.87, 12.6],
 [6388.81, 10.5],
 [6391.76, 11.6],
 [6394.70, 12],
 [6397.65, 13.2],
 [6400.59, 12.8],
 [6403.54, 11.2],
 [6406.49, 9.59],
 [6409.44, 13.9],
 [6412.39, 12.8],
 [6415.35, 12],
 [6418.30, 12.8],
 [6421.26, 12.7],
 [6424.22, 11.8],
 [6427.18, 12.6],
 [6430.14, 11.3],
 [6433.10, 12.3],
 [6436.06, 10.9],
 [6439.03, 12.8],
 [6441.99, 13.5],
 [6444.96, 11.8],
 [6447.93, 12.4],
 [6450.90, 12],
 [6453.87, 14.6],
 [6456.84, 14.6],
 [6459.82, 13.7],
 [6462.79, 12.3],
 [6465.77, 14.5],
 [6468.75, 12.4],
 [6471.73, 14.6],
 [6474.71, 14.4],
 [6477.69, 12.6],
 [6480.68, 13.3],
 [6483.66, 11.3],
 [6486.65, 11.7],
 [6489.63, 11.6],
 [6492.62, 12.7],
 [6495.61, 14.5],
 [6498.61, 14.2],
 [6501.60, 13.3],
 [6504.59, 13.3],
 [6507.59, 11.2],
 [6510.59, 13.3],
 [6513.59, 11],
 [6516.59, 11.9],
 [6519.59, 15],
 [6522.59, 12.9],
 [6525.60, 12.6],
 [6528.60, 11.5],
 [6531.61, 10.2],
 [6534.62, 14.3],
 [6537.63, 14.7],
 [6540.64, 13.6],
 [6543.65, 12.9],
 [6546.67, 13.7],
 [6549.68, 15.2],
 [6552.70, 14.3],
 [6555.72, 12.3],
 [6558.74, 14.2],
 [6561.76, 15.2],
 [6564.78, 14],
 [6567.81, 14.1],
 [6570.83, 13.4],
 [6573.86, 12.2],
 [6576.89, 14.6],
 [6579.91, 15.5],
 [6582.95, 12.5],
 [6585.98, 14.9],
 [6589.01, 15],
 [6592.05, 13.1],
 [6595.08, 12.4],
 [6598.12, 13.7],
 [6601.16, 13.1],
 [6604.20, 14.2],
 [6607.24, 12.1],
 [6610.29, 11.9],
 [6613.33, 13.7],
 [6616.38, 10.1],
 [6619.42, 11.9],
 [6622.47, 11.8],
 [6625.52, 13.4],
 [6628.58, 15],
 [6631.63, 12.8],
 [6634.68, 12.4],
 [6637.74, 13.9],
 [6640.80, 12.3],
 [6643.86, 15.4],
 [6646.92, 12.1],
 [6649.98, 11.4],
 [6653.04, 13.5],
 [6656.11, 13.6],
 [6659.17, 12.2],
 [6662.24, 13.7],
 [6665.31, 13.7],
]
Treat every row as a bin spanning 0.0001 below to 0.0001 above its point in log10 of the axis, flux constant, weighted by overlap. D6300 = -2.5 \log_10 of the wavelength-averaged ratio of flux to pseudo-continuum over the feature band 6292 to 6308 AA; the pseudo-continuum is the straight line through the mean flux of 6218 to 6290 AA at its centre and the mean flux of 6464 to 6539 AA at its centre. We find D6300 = 0.09 mag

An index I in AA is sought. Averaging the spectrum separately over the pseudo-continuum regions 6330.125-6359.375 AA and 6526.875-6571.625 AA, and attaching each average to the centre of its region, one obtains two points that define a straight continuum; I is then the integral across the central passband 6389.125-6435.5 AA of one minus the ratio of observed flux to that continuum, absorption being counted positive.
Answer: 4.2 AA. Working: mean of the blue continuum 13.2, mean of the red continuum 13.6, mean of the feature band 12.1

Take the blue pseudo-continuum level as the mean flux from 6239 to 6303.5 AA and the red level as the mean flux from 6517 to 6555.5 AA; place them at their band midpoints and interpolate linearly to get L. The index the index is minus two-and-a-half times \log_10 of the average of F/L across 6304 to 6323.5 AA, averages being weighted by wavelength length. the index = 0.158 mag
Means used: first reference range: 11.7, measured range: 10.3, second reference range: 13.3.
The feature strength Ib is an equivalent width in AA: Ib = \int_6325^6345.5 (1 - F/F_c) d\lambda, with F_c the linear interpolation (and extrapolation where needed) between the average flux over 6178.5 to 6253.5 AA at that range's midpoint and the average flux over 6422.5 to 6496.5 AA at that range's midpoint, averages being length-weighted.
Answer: -1.99 AA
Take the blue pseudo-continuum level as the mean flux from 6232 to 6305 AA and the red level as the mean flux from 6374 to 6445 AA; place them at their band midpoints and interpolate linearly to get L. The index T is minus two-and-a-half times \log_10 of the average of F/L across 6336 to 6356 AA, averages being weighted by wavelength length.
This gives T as -0.158 mag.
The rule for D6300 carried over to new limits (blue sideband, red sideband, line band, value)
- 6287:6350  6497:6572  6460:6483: -0.04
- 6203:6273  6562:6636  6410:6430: 0.01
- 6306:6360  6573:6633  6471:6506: -0.03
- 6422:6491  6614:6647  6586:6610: -0.04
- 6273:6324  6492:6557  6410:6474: -0.04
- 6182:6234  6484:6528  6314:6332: 0.08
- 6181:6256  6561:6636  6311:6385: -0.06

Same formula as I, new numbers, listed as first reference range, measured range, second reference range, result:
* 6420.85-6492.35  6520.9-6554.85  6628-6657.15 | -0.9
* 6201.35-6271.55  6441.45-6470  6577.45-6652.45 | -1.4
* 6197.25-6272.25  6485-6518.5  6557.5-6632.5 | 0.8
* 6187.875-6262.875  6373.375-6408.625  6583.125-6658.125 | -0.5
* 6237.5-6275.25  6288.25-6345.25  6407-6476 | 1.4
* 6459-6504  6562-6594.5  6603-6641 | -2.7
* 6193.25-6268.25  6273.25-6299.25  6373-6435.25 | 0.5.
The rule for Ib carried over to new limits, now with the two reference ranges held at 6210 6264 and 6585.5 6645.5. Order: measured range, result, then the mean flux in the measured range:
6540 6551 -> -0.9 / 13.9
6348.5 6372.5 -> -1.3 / 12.7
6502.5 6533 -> 0.9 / 12.3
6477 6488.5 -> 0.3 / 12.2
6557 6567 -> -1.2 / 14.4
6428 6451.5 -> 0.4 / 12.1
